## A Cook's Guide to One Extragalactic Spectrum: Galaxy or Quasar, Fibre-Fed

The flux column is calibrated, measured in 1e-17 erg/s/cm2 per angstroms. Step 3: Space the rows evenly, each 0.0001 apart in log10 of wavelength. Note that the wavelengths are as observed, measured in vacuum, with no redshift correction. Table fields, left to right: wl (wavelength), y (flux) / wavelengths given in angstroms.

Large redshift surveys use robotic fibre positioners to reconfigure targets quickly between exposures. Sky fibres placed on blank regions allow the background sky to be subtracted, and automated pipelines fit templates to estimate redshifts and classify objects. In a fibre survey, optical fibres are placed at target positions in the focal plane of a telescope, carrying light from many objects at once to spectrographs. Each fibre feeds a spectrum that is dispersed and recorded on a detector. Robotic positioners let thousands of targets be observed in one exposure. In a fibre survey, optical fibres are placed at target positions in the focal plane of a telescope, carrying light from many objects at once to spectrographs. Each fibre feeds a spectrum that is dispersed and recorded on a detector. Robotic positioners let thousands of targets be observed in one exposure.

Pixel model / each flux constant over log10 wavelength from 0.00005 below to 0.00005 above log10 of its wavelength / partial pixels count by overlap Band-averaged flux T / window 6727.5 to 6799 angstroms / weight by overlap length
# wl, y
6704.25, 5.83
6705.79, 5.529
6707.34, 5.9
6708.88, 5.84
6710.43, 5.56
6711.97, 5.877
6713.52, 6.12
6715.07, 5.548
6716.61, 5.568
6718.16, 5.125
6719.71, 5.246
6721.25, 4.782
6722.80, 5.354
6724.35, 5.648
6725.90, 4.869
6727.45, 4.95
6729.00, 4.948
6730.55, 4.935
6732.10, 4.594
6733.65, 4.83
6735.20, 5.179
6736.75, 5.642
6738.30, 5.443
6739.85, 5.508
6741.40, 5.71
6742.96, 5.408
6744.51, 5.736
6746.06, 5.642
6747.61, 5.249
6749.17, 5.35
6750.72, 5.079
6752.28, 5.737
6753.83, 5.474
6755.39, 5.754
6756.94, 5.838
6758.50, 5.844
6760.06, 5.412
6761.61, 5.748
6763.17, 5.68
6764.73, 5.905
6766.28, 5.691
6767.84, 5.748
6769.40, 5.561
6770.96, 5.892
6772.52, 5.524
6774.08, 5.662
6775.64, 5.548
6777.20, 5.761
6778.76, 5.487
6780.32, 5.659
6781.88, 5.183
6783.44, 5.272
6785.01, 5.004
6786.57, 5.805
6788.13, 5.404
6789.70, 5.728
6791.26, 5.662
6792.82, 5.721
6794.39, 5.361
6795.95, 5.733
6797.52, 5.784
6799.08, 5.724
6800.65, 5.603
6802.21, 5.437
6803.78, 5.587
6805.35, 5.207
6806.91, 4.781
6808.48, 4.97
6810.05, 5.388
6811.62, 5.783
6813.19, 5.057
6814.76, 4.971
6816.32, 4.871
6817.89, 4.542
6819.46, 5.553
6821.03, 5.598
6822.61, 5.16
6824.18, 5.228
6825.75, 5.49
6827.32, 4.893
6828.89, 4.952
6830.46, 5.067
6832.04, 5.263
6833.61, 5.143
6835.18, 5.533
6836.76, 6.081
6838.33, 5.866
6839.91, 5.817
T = 5.5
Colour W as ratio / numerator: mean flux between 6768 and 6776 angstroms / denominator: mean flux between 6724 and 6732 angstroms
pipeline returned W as 1.1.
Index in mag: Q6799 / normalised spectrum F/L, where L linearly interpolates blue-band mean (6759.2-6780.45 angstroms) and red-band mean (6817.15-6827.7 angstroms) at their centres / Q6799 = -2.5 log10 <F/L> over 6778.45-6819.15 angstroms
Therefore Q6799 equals 0.01 mag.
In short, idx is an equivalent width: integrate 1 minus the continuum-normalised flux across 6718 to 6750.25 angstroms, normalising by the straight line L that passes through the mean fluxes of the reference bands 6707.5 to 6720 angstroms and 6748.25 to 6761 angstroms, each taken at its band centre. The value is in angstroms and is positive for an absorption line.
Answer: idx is 2.0 angstroms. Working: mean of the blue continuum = 5.64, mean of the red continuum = 5.56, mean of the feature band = 5.25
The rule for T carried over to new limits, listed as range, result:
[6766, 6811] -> 5.51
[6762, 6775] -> 5.71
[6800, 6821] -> 5.22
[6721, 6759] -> 5.34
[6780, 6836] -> 5.33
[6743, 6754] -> 5.47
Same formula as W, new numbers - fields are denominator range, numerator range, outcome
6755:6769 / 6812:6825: 0.90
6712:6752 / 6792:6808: 1.03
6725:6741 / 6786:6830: 1.05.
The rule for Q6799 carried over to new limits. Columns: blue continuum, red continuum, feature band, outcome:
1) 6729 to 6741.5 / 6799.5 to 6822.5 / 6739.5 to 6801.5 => -0.08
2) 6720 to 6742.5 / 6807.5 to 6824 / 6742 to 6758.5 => -0.07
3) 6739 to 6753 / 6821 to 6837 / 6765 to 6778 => -0.05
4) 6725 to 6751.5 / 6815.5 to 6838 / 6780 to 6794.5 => -0.05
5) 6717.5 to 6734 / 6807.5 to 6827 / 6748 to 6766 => -0.11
